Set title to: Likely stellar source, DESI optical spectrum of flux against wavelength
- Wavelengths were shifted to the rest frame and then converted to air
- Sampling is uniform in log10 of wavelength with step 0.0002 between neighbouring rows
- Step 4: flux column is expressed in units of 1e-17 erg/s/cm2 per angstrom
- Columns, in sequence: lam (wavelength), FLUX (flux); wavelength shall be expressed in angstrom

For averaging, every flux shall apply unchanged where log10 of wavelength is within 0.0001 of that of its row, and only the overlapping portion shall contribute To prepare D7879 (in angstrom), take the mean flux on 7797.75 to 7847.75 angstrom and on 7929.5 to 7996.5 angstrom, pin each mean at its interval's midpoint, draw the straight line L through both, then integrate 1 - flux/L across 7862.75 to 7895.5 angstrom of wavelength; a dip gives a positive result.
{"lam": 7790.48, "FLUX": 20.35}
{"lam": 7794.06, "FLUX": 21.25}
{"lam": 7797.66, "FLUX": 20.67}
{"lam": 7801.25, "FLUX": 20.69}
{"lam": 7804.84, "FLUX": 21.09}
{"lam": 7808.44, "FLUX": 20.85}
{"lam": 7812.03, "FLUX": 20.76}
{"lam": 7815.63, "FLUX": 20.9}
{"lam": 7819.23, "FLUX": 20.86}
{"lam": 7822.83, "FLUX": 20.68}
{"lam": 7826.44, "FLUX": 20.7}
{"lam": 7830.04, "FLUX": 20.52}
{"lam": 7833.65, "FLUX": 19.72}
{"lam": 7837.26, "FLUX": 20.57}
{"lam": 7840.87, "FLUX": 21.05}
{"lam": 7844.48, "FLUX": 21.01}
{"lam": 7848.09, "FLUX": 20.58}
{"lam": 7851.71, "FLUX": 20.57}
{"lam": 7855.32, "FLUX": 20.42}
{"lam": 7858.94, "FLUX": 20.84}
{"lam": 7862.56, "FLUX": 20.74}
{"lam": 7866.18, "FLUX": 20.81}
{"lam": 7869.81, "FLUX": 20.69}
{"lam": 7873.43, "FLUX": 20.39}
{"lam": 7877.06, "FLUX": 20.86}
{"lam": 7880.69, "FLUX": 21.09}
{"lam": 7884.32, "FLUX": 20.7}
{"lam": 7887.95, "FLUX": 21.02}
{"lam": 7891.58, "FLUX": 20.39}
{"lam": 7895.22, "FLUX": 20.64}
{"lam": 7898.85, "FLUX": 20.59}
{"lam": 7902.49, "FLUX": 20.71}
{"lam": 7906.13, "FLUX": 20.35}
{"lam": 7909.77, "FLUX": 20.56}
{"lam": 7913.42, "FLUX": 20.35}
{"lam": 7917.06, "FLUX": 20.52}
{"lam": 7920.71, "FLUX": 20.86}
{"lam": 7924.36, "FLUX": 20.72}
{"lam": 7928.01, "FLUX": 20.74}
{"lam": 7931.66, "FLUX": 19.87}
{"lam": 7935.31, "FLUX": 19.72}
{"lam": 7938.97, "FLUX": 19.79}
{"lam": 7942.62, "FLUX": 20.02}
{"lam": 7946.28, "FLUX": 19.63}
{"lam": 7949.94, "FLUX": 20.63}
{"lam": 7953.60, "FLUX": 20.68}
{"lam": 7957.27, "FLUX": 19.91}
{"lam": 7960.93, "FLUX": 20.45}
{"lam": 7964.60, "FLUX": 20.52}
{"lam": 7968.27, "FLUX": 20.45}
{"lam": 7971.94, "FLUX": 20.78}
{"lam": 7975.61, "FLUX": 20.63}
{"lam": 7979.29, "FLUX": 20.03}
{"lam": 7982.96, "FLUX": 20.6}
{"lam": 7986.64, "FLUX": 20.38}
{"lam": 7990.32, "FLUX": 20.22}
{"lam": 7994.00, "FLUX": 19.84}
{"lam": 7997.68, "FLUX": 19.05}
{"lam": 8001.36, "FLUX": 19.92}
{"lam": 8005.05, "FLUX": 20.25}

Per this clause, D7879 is -0.3 angstrom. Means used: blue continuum 20.7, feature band 20.7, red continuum 20.2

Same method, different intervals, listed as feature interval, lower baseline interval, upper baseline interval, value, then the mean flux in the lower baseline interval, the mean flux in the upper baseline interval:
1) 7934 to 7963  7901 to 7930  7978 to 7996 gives 0.43 angstrom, 20.6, 20.2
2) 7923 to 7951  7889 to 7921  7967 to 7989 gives 0.54 angstrom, 20.5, 20.5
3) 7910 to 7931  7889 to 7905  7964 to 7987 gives -0.03 angstrom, 20.6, 20.5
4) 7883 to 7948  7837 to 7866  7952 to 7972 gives 0.52 angstrom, 20.7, 20.4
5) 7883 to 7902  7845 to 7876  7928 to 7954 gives -0.23 angstrom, 20.7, 20.1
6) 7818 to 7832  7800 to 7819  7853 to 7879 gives 0.10 angstrom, 20.9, 20.7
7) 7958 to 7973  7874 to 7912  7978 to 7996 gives -0.13 angstrom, 20.7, 20.2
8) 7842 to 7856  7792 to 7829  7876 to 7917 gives 0.05 angstrom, 20.8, 20.7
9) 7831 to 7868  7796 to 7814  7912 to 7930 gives 0.22 angstrom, 20.8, 20.6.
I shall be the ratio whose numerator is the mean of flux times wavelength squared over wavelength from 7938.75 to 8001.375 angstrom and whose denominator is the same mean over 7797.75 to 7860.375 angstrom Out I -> 1.01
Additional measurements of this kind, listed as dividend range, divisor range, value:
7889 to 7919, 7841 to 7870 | 1.00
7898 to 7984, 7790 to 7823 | 1.01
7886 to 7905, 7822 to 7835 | 1.03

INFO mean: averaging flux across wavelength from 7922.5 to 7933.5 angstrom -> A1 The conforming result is 20.5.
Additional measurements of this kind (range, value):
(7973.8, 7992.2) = 20.4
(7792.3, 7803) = 20.9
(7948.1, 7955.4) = 20.7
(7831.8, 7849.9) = 20.6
